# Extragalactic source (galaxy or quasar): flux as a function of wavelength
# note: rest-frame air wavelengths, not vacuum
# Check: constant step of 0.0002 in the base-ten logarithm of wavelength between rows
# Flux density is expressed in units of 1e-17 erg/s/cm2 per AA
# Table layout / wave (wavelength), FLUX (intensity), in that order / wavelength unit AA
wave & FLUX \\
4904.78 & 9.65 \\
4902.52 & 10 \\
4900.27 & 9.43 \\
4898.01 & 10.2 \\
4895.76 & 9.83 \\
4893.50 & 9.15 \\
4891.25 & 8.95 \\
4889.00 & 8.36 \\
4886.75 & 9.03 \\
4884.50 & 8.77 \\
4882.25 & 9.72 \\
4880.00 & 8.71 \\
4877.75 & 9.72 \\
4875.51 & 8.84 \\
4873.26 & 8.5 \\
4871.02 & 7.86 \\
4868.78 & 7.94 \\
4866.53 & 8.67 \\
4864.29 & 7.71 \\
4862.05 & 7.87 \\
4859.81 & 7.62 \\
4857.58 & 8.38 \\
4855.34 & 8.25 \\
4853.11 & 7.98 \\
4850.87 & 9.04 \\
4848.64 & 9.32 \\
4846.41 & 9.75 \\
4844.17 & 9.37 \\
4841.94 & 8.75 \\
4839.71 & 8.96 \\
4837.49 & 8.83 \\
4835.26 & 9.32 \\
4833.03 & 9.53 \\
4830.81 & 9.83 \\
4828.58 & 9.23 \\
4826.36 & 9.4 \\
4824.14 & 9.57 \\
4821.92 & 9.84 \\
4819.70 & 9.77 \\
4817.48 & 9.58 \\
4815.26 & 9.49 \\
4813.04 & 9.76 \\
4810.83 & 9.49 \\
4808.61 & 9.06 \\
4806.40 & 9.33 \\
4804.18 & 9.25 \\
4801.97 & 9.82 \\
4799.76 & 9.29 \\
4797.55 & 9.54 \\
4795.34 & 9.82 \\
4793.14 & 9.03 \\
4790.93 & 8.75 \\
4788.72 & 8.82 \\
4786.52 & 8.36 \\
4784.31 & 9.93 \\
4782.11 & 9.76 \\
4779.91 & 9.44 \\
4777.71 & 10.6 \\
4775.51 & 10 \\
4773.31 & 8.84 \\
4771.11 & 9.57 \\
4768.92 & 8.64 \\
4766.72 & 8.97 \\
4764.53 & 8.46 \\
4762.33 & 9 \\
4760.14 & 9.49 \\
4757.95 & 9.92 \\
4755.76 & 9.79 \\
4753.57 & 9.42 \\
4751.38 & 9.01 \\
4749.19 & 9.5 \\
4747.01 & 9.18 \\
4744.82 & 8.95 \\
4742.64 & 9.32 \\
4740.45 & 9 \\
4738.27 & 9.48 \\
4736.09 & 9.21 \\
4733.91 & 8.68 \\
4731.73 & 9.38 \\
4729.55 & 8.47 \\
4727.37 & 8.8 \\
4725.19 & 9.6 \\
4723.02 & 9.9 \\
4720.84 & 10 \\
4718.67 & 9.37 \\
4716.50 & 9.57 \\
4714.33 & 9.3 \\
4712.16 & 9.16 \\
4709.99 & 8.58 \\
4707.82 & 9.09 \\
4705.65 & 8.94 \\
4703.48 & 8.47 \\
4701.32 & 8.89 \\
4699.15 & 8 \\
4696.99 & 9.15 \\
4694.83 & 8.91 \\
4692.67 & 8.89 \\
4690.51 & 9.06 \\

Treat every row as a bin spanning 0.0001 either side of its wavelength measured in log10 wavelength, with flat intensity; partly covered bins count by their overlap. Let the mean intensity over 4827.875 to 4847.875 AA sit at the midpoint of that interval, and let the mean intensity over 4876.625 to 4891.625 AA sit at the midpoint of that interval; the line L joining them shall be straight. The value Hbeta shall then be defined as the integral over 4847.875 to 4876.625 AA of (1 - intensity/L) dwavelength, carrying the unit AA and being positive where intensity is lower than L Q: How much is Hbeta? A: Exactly 2.7 AA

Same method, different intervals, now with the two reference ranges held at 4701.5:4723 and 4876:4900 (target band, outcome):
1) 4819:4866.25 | 1.4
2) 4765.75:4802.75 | -0.6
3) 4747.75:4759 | -0.4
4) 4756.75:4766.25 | 0.0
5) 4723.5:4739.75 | 0.1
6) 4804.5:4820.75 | -0.5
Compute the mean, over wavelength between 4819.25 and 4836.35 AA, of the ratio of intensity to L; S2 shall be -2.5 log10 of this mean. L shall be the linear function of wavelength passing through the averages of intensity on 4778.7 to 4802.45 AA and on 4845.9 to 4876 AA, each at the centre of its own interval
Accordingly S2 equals -0.09 mag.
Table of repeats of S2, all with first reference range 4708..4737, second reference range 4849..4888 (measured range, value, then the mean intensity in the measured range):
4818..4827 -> -0.11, 9.66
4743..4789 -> -0.04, 9.33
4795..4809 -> -0.07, 9.44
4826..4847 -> -0.07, 9.28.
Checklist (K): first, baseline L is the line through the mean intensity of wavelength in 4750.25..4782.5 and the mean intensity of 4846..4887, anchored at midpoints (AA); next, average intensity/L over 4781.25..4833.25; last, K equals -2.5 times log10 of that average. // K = -0.04 mag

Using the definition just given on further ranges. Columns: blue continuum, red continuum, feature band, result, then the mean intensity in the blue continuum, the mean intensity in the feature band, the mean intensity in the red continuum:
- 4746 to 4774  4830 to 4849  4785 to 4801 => 0.02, 9.22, 9.11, 9.29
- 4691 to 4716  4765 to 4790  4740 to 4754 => -0.01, 8.88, 9.19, 9.33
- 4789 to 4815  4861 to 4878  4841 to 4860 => -0.02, 9.36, 8.77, 8.32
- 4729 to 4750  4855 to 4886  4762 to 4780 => -0.04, 9.13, 9.28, 8.48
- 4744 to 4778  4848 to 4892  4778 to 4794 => -0.01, 9.31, 9.23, 8.55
